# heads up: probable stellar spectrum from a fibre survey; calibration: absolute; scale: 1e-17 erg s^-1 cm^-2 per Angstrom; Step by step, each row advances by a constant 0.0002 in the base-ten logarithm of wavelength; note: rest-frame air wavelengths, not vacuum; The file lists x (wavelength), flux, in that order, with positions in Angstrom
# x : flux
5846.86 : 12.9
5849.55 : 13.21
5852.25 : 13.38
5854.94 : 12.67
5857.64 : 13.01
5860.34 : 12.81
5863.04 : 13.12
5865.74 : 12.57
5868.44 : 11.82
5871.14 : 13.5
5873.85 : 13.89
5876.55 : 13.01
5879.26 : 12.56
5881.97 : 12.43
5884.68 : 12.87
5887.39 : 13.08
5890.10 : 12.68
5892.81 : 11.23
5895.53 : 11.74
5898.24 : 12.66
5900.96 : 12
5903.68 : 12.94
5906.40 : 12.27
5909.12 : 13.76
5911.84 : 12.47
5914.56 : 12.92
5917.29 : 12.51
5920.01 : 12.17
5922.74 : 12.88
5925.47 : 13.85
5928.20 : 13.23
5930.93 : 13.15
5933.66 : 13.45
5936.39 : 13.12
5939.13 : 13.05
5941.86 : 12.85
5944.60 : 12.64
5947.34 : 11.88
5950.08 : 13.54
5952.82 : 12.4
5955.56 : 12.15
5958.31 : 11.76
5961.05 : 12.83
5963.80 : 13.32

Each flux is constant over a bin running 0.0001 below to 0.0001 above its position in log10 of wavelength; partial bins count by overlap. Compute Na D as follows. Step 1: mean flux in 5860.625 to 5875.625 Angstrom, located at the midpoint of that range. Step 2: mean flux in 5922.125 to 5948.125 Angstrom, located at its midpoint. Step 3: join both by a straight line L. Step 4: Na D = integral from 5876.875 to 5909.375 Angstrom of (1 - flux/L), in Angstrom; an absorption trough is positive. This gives 1.26 Angstrom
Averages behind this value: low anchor 13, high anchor 13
